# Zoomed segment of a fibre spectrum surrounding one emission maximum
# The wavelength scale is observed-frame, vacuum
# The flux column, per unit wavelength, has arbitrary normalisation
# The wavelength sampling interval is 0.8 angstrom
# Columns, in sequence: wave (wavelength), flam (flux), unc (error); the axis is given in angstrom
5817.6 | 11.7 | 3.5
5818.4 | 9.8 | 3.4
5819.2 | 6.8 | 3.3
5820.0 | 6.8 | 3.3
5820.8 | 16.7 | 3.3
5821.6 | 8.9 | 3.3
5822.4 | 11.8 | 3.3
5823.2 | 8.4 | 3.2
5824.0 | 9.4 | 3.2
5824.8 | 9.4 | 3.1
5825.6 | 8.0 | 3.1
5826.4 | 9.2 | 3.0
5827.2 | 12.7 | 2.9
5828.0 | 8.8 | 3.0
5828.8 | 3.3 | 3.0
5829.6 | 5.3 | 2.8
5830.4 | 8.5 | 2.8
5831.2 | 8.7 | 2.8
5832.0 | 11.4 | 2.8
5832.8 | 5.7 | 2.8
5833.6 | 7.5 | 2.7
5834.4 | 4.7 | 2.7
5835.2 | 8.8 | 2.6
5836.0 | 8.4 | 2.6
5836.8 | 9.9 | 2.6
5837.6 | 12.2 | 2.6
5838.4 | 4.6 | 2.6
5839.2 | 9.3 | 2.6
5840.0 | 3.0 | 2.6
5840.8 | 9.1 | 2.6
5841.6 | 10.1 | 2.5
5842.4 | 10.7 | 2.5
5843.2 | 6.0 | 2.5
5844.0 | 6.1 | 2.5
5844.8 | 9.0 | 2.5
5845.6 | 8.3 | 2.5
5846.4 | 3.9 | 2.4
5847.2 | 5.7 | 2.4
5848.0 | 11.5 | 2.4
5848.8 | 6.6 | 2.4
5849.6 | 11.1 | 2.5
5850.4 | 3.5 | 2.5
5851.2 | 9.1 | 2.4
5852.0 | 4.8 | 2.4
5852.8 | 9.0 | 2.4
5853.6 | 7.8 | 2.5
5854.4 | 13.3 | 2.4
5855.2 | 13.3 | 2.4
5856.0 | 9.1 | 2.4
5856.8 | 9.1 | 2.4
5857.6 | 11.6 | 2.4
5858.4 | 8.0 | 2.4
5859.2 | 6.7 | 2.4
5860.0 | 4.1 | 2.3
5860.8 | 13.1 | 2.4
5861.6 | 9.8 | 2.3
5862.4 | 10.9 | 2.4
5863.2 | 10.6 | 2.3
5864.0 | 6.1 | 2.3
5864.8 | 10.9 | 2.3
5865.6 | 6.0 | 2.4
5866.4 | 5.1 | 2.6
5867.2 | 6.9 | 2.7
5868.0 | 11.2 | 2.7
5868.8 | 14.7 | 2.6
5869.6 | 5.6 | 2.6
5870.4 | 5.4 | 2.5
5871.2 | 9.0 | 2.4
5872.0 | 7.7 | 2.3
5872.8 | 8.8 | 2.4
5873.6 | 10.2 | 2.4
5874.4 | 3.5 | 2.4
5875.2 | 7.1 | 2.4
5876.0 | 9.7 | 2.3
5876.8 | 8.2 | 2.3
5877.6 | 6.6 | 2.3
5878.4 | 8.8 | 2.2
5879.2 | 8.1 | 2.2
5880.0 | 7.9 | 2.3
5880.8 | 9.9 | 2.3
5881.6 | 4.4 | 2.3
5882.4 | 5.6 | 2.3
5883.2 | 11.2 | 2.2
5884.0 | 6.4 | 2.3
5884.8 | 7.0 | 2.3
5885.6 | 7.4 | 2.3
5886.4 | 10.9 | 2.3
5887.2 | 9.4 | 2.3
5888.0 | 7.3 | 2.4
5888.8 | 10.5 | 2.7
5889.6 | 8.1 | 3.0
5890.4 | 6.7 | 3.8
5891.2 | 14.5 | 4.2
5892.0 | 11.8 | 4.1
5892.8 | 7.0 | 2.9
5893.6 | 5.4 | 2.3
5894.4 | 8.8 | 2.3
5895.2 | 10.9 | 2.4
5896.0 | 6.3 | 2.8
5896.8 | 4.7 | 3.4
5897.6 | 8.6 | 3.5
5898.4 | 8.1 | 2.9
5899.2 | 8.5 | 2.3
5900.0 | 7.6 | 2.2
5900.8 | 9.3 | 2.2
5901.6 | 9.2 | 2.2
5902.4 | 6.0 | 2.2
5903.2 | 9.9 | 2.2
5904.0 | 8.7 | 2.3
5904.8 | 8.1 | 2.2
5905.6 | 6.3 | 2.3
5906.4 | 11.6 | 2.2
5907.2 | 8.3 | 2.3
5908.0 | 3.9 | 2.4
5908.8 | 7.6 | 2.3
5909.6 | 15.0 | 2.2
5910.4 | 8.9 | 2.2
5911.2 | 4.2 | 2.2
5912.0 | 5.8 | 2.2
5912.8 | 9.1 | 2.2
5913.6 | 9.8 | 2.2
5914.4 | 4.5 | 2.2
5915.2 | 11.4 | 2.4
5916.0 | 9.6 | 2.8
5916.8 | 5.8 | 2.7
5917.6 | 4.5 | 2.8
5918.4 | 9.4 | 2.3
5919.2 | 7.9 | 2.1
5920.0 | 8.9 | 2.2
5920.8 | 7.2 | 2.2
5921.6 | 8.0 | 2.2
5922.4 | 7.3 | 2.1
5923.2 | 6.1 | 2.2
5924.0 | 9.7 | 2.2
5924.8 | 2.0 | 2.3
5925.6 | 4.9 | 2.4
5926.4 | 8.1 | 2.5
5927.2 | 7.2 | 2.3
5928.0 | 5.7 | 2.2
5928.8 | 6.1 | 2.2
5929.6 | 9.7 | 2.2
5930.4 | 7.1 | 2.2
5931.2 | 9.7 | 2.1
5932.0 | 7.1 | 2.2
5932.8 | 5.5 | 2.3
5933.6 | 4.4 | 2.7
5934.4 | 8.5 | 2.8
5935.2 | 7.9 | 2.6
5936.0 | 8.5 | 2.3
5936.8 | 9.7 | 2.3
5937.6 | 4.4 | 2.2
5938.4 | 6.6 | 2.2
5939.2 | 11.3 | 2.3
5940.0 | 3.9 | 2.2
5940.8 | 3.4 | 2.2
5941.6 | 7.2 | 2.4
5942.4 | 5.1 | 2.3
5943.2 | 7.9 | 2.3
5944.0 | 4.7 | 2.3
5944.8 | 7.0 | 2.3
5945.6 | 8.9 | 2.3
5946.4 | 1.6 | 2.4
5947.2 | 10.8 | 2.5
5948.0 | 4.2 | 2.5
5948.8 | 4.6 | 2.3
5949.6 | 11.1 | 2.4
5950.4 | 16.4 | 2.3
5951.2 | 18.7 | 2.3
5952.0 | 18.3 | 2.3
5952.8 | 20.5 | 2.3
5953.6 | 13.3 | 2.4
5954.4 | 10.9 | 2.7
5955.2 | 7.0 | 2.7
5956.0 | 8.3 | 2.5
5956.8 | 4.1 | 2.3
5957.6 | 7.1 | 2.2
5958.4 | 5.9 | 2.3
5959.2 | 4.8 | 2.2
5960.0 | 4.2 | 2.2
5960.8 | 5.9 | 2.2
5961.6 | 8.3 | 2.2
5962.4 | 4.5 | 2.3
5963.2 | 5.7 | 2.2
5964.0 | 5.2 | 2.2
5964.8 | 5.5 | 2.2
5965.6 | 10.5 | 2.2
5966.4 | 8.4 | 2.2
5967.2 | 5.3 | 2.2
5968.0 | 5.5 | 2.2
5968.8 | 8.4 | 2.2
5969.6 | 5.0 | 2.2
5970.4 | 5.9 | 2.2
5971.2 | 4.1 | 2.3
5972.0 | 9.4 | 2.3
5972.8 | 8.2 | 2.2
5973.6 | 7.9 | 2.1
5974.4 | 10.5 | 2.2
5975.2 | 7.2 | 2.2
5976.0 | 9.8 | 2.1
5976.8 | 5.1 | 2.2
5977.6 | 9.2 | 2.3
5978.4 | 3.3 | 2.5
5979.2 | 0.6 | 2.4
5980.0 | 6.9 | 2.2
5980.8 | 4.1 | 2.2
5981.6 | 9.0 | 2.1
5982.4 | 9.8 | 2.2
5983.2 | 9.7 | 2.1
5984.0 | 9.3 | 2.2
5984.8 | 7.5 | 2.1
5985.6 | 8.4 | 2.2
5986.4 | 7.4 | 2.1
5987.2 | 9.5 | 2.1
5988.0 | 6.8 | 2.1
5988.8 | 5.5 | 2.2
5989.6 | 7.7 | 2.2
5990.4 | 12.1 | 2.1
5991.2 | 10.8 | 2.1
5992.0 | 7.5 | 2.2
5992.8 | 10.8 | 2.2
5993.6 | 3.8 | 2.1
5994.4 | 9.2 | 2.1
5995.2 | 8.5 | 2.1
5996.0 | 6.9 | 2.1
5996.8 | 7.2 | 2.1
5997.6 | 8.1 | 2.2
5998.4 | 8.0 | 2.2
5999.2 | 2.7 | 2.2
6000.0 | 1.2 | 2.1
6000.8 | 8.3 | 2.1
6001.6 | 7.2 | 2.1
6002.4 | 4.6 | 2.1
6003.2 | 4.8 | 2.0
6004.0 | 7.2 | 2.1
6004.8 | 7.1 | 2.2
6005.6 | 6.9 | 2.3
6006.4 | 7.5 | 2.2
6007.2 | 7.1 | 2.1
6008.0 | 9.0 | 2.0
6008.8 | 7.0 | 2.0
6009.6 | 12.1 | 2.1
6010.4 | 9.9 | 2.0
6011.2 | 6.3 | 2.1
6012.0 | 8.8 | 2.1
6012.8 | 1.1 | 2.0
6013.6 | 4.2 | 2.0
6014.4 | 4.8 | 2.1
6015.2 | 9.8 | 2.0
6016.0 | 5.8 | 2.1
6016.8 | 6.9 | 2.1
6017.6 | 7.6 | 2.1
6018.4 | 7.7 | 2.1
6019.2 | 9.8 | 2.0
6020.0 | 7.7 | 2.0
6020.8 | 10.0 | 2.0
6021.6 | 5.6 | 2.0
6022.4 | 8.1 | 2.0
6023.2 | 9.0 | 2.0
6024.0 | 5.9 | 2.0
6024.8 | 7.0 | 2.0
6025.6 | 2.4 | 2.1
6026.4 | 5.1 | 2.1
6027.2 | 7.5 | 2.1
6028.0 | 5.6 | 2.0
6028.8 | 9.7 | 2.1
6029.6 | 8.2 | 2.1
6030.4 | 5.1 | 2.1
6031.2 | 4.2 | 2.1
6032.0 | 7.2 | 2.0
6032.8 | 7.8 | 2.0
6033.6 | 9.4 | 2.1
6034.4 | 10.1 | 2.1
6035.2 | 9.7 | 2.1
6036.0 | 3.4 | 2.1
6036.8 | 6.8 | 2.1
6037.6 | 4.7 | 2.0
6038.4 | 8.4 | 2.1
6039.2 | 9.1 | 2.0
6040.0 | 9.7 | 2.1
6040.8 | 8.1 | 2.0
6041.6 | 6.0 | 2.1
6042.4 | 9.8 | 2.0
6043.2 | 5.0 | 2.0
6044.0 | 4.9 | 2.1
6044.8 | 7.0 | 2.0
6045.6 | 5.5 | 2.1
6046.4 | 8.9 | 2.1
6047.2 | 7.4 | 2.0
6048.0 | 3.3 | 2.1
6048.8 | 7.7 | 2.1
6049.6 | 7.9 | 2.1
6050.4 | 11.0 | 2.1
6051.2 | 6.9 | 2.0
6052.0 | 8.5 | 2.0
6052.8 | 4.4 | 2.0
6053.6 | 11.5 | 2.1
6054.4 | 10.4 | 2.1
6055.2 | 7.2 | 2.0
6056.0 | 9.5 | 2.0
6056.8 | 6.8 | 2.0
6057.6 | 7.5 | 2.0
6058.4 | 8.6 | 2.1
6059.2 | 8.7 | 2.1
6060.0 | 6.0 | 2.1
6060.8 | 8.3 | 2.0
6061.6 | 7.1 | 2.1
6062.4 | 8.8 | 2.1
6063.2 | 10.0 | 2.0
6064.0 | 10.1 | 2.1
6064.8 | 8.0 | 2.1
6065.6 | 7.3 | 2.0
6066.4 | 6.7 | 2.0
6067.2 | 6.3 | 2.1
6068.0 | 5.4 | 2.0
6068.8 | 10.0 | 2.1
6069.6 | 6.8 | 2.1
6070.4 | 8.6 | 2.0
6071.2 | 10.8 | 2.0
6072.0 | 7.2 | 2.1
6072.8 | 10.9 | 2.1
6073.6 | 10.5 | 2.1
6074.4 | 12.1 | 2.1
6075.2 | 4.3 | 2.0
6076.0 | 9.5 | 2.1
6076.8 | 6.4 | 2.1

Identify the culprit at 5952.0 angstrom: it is H-beta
